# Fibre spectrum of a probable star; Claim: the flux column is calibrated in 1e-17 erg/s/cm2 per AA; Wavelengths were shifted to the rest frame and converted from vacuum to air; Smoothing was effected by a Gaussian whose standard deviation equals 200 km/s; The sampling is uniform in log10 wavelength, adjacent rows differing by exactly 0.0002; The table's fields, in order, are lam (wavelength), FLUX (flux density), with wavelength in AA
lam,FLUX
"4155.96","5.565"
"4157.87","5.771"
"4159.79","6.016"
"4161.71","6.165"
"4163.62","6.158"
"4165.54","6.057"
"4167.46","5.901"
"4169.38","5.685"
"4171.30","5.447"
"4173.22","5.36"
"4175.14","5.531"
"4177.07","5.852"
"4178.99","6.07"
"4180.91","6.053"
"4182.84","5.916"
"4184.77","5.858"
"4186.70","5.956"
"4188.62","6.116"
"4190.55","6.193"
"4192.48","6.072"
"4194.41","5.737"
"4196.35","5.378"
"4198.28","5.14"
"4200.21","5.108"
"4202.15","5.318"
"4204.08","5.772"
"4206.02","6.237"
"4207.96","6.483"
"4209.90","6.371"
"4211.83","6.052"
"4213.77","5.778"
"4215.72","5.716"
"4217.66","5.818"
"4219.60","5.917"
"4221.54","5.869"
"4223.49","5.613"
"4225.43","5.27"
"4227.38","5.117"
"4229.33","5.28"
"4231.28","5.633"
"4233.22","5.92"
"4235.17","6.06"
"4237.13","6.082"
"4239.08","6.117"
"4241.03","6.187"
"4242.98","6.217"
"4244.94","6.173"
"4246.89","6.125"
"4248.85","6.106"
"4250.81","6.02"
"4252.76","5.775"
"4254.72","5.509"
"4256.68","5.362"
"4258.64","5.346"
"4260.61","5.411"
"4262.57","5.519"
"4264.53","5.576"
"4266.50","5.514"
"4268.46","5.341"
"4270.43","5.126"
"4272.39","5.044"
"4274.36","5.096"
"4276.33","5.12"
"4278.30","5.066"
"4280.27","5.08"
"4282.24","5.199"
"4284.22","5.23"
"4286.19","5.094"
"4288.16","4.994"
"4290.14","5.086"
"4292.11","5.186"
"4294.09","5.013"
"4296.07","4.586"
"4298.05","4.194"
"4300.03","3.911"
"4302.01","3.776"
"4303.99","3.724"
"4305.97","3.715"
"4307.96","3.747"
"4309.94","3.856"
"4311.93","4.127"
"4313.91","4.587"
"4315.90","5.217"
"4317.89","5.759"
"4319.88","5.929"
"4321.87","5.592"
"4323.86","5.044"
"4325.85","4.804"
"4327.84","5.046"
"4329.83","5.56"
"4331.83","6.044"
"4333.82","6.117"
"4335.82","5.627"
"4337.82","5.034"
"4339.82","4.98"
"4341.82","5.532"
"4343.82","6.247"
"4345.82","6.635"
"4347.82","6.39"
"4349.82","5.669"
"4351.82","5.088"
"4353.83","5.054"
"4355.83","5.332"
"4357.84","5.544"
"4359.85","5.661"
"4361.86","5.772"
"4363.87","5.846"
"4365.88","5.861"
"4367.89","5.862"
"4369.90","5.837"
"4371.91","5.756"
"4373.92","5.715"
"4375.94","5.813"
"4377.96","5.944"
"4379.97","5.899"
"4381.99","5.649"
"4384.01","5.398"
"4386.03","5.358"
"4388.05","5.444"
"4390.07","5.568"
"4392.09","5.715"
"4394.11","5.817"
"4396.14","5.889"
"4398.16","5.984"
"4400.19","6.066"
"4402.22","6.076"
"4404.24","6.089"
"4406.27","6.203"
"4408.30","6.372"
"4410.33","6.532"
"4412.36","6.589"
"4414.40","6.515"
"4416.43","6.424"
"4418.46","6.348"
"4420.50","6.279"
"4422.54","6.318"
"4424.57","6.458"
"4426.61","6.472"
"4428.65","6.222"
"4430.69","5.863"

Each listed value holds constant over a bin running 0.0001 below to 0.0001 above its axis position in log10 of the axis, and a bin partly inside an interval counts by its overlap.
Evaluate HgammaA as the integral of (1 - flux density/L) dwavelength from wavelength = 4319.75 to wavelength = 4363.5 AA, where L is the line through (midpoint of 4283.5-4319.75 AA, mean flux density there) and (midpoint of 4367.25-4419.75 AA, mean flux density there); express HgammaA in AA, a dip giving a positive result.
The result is -3.4 AA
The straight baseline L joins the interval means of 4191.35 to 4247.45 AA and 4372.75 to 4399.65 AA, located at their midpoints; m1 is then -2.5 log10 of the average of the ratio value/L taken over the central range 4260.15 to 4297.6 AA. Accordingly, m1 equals 0.12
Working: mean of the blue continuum 5.81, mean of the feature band 5.16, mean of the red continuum 5.71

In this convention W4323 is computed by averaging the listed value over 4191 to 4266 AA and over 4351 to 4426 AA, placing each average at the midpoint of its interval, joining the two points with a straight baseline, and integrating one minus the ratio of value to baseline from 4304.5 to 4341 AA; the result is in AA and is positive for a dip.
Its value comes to 5.1 AA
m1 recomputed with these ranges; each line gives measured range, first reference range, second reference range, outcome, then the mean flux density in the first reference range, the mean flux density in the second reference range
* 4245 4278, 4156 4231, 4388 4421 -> 0.07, 5.79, 6.13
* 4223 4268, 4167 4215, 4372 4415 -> 0.02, 5.81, 5.93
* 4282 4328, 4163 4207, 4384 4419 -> 0.25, 5.78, 6.04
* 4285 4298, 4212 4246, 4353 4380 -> 0.17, 5.82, 5.71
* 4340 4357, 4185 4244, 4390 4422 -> 0.07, 5.82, 6.17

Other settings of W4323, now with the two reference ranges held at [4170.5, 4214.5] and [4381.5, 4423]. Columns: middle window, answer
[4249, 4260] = 0.46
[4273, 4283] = 1.35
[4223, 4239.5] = 0.55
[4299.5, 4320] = 5.51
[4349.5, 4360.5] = 1.14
